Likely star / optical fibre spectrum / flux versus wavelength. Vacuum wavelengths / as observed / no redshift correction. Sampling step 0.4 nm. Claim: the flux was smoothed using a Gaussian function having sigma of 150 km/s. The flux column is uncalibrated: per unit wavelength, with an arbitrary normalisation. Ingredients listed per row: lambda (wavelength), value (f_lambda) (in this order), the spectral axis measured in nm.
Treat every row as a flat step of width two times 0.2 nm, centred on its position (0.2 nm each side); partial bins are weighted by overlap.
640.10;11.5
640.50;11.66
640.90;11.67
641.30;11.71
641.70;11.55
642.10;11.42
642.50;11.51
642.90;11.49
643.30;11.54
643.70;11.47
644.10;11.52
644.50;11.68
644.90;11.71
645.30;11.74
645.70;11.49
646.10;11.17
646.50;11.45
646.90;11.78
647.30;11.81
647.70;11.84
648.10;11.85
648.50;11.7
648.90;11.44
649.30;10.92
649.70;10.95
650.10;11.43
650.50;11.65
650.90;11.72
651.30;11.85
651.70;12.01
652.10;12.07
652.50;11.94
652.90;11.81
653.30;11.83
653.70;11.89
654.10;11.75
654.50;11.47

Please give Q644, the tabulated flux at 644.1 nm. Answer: 11.52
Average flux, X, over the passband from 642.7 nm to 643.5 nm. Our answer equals 11.5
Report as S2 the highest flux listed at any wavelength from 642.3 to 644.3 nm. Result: 11.54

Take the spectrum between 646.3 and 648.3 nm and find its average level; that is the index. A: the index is 11.7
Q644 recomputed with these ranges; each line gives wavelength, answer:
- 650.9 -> 11.72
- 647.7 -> 11.84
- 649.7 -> 10.95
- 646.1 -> 11.17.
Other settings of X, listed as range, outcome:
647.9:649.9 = 11.4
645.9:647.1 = 11.5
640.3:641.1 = 11.7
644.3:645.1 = 11.7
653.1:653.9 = 11.9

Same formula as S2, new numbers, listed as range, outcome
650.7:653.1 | 12.07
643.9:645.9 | 11.74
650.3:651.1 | 11.72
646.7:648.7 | 11.85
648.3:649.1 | 11.7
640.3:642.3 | 11.71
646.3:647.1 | 11.78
